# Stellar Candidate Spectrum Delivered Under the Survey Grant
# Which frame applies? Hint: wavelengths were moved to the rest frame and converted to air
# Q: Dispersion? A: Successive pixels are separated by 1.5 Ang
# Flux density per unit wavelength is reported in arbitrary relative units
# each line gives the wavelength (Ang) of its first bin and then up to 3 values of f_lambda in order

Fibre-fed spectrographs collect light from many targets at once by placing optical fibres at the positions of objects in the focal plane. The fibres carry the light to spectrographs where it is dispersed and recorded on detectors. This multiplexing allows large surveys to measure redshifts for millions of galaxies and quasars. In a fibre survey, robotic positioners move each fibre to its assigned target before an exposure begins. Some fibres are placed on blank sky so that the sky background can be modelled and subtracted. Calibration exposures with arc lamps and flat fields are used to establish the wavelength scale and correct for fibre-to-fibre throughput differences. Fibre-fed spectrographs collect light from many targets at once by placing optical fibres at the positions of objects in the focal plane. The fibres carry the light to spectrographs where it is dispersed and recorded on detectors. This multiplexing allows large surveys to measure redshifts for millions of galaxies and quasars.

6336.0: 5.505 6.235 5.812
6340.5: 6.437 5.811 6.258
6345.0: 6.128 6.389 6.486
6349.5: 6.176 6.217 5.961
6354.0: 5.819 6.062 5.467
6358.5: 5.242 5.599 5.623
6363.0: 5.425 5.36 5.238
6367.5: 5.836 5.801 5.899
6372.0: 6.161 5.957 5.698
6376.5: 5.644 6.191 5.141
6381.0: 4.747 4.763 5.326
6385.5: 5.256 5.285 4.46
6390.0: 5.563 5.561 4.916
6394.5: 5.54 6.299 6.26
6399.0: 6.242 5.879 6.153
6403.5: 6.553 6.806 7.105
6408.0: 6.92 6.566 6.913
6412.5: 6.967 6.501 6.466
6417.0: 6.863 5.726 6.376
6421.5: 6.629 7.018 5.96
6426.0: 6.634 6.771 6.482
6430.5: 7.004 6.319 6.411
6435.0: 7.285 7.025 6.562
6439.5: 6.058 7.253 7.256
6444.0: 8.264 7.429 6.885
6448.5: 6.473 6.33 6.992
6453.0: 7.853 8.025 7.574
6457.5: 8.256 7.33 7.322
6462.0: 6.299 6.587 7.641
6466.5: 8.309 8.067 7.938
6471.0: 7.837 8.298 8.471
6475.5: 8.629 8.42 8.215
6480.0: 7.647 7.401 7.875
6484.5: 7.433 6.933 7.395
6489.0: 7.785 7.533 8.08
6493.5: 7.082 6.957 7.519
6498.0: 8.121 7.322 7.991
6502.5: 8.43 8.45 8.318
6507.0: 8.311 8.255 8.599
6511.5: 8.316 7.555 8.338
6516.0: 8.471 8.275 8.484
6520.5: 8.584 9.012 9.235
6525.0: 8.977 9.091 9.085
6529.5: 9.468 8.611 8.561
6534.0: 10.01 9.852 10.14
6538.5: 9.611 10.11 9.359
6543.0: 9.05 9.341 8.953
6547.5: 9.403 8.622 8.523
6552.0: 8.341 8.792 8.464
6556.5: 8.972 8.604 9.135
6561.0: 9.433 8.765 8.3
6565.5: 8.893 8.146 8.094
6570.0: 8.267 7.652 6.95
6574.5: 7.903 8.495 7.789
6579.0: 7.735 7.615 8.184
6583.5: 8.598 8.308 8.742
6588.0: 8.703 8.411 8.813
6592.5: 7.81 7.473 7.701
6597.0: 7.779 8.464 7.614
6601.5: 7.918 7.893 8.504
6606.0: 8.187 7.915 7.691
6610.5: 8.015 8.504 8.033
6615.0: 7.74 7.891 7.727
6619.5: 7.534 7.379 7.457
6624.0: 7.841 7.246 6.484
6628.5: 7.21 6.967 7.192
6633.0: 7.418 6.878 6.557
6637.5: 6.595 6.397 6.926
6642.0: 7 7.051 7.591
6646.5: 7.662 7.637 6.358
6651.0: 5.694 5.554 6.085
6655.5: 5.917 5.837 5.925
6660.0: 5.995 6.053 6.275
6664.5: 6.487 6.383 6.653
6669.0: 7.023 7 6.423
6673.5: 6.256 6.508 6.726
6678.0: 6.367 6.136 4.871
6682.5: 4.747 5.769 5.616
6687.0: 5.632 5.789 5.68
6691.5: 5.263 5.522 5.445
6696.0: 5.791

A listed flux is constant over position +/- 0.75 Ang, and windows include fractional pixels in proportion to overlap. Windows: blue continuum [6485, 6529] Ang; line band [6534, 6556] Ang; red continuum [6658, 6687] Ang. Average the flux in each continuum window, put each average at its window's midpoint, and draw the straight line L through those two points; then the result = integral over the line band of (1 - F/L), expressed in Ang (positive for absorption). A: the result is -4.3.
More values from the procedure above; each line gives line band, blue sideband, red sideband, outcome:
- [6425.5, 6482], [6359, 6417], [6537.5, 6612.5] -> -4.90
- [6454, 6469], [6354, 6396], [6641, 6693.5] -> -4.81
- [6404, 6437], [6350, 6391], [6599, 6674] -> -4.72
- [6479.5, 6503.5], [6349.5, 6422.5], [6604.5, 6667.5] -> -4.62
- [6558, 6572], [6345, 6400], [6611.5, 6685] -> -4.67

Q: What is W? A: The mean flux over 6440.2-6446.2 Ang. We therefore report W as 7.54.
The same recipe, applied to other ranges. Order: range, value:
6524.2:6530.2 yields 9.15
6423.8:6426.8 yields 6.31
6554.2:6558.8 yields 8.69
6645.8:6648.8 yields 7.63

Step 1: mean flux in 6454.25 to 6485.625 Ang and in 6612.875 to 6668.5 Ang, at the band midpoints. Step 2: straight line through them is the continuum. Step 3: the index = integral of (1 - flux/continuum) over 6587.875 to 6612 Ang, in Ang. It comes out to -3.3 Ang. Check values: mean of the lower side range 7.78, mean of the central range 8.05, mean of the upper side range 6.85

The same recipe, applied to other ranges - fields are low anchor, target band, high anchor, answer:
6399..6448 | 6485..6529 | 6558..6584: -3.3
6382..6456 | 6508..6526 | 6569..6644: -3.5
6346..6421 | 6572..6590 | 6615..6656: -3.6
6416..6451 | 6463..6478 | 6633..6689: -3.1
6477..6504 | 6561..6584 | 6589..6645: -1.6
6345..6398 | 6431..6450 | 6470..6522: 0.1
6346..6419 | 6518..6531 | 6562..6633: -3.1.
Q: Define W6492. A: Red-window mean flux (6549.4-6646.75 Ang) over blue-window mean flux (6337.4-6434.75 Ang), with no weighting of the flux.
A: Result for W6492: 1.31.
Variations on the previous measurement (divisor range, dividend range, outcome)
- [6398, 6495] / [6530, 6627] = 1.17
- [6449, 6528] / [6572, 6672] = 0.93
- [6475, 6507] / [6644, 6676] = 0.83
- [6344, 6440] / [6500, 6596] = 1.42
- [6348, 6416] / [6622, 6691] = 1.10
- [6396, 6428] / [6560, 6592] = 1.27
